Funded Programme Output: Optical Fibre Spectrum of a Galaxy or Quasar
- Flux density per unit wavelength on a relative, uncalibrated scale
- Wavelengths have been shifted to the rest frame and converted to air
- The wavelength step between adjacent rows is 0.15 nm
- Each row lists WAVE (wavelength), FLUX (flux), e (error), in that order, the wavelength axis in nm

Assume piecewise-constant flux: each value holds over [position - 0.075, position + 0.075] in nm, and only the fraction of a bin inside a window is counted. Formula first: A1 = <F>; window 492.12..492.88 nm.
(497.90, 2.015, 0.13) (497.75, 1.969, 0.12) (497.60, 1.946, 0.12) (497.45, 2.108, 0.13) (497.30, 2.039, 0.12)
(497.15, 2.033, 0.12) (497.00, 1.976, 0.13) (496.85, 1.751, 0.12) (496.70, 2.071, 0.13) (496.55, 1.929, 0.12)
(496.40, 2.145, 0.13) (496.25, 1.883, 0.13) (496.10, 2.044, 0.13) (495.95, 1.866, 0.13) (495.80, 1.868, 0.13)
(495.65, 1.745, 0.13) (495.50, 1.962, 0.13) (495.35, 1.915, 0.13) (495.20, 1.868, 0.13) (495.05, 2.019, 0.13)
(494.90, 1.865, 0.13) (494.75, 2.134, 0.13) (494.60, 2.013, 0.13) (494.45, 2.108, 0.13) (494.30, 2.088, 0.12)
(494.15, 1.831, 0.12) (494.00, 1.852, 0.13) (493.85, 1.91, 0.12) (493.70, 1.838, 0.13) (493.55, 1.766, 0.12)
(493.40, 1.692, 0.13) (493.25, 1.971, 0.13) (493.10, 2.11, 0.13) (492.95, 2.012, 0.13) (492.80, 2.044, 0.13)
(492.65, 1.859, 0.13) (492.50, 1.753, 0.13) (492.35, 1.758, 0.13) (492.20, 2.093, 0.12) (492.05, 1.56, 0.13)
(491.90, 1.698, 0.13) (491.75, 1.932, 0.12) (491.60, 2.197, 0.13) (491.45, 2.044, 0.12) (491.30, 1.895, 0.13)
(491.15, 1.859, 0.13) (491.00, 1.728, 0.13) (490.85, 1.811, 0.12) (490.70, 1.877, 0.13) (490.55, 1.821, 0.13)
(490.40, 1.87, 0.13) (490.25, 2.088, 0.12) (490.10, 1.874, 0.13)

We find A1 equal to 1.9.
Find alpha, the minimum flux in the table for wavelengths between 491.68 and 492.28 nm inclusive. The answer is 1.56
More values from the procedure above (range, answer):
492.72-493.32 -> 1.971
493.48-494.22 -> 1.766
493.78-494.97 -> 1.831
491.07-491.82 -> 1.859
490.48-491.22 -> 1.728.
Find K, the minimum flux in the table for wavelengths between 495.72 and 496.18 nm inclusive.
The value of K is 1.866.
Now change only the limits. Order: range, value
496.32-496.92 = 1.751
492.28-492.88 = 1.753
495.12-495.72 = 1.745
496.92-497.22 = 1.976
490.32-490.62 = 1.821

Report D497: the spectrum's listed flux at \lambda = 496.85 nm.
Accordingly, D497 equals 1.751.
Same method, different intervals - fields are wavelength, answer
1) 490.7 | 1.877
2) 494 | 1.852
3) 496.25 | 1.883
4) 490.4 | 1.87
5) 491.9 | 1.698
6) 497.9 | 2.015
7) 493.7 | 1.838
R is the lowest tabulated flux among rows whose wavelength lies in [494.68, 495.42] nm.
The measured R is 1.865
